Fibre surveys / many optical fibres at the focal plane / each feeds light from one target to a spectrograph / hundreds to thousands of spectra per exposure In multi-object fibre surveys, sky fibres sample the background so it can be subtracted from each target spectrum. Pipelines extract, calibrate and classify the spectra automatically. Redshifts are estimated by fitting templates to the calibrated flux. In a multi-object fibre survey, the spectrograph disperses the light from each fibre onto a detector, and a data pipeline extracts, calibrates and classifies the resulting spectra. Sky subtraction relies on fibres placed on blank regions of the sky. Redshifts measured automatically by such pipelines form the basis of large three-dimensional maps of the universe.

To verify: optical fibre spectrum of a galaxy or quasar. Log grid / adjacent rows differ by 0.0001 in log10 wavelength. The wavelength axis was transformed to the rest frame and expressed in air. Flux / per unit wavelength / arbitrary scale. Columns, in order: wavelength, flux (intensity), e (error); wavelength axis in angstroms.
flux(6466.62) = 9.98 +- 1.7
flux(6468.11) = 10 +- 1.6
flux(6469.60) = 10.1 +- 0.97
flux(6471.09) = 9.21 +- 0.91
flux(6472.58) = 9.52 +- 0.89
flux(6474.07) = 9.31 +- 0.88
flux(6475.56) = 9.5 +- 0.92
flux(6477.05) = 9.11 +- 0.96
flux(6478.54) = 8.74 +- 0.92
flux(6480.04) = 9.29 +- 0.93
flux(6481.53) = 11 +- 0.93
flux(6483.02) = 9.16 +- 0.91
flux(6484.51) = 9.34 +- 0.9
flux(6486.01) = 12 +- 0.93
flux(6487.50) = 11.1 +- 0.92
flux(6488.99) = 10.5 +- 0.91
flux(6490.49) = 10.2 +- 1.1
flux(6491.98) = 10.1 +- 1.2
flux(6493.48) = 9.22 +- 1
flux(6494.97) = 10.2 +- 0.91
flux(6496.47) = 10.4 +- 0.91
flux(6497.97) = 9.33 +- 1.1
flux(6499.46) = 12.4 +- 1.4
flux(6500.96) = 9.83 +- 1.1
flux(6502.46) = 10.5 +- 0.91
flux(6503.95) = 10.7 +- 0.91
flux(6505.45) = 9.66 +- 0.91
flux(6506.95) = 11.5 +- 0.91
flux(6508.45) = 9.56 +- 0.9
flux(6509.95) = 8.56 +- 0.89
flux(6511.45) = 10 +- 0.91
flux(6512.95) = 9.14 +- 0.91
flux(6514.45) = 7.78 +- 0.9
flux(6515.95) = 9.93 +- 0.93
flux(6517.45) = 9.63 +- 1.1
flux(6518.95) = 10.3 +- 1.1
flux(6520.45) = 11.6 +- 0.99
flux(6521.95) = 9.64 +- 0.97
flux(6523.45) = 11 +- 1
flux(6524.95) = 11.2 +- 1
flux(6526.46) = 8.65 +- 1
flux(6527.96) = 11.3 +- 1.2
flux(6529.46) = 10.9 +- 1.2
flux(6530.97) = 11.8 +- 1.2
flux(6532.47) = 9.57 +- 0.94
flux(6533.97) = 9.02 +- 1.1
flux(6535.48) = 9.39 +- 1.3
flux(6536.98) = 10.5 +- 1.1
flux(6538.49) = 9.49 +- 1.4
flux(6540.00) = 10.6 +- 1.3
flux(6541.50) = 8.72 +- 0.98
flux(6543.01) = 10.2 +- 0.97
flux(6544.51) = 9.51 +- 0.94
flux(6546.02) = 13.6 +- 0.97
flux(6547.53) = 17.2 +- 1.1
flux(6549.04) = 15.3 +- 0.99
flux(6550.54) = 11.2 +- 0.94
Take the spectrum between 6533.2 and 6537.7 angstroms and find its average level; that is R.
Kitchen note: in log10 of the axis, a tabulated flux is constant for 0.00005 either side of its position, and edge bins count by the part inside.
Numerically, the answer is 9.64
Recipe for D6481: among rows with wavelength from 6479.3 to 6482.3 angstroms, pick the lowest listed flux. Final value 9.29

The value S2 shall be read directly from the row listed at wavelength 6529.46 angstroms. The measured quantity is 10.9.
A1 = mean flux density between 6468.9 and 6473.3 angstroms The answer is 9.61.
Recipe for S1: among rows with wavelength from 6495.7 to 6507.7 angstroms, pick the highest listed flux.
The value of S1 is 12.4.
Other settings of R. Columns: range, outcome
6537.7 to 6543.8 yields 9.76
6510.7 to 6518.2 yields 9.3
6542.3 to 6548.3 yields 12.7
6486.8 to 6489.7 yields 10.8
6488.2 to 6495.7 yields 10.1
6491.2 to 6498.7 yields 9.85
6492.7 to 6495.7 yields 9.71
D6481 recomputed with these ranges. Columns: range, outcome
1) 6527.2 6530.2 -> 10.9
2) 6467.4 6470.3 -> 10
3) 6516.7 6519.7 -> 9.63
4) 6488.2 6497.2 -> 9.22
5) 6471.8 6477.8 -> 9.11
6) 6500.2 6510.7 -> 8.56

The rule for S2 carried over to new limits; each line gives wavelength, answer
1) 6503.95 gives 10.7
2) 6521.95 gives 9.64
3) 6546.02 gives 13.6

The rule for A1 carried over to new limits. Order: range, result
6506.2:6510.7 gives 9.86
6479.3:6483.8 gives 9.83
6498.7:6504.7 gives 10.9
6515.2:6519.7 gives 9.96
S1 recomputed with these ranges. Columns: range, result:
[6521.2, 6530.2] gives 11.3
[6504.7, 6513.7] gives 11.5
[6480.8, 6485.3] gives 11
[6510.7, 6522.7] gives 11.6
